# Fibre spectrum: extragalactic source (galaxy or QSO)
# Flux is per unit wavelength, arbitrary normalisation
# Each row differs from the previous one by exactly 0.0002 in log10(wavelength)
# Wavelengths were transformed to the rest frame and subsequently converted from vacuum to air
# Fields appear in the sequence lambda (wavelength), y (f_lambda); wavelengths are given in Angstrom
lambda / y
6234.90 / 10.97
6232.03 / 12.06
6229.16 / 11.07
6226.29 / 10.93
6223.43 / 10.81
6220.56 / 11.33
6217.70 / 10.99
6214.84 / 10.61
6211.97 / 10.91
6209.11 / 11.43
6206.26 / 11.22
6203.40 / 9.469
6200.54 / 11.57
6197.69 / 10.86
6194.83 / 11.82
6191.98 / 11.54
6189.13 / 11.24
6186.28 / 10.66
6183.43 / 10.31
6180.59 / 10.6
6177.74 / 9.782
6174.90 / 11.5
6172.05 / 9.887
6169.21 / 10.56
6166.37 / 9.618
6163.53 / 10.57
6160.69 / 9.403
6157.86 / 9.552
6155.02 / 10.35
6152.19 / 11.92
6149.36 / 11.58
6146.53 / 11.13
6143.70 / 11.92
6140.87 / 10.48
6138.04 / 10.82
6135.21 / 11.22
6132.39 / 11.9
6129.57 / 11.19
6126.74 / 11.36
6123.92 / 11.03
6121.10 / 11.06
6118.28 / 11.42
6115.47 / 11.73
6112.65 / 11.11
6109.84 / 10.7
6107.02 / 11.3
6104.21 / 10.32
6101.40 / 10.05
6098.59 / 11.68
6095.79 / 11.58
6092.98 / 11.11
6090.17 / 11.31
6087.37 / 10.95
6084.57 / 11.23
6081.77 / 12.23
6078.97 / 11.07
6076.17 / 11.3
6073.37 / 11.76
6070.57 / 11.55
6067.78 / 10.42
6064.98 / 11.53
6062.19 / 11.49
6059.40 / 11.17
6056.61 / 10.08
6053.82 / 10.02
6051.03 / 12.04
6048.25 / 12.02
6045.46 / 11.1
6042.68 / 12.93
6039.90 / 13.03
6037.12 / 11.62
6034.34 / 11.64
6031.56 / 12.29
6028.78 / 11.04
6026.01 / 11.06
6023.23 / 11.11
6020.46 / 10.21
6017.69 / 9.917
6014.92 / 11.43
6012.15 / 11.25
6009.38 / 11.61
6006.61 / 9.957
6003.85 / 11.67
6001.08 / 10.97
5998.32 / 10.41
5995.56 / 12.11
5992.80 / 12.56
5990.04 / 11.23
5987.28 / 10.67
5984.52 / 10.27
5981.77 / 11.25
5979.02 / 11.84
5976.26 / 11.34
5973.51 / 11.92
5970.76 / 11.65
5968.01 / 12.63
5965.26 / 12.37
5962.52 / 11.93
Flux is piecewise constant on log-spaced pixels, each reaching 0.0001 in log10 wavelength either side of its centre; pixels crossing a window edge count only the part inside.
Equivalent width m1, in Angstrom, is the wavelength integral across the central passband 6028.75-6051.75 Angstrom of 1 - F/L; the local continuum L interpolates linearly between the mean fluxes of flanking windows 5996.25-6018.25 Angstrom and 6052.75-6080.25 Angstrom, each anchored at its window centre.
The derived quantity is -2.1 Angstrom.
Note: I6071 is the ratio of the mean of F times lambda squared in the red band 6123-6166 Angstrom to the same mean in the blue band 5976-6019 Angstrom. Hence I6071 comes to 1.0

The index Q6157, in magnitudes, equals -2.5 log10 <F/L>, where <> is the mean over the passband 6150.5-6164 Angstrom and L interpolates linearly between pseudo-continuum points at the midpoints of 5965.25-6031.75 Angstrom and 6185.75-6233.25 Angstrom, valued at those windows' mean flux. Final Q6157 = 0.08 mag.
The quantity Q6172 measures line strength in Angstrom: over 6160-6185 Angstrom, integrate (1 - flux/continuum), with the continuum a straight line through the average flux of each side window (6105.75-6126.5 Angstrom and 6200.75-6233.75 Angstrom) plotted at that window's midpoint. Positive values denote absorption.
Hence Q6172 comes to 1.8 Angstrom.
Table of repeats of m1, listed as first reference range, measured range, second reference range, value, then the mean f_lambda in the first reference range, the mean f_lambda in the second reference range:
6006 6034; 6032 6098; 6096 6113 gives -2.96 Angstrom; 11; 10.9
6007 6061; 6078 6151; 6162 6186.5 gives -2.99 Angstrom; 11.3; 10.4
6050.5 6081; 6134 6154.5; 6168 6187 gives -1.15 Angstrom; 11.1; 10.5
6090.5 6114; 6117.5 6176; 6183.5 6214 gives 0.74 Angstrom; 11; 11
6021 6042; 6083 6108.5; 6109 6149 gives 0.71 Angstrom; 11.7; 11.2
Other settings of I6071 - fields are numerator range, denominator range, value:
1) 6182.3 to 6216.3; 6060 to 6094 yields 1.01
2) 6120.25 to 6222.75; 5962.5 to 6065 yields 1.00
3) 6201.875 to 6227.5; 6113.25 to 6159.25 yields 1.00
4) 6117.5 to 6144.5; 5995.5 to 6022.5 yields 1.07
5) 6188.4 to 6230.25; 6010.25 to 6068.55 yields 1.03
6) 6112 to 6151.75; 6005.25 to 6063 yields 1.03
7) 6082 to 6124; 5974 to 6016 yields 1.03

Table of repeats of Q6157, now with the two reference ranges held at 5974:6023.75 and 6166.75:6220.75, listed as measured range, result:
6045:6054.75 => -0.03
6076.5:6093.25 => -0.03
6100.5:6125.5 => 0.00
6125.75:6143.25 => -0.03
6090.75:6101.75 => -0.02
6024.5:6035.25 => -0.04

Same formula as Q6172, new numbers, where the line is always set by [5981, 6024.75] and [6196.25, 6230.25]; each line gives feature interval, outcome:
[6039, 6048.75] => -1.1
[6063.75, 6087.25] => -0.8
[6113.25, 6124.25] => -0.3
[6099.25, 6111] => 0.3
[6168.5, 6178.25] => 0.4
